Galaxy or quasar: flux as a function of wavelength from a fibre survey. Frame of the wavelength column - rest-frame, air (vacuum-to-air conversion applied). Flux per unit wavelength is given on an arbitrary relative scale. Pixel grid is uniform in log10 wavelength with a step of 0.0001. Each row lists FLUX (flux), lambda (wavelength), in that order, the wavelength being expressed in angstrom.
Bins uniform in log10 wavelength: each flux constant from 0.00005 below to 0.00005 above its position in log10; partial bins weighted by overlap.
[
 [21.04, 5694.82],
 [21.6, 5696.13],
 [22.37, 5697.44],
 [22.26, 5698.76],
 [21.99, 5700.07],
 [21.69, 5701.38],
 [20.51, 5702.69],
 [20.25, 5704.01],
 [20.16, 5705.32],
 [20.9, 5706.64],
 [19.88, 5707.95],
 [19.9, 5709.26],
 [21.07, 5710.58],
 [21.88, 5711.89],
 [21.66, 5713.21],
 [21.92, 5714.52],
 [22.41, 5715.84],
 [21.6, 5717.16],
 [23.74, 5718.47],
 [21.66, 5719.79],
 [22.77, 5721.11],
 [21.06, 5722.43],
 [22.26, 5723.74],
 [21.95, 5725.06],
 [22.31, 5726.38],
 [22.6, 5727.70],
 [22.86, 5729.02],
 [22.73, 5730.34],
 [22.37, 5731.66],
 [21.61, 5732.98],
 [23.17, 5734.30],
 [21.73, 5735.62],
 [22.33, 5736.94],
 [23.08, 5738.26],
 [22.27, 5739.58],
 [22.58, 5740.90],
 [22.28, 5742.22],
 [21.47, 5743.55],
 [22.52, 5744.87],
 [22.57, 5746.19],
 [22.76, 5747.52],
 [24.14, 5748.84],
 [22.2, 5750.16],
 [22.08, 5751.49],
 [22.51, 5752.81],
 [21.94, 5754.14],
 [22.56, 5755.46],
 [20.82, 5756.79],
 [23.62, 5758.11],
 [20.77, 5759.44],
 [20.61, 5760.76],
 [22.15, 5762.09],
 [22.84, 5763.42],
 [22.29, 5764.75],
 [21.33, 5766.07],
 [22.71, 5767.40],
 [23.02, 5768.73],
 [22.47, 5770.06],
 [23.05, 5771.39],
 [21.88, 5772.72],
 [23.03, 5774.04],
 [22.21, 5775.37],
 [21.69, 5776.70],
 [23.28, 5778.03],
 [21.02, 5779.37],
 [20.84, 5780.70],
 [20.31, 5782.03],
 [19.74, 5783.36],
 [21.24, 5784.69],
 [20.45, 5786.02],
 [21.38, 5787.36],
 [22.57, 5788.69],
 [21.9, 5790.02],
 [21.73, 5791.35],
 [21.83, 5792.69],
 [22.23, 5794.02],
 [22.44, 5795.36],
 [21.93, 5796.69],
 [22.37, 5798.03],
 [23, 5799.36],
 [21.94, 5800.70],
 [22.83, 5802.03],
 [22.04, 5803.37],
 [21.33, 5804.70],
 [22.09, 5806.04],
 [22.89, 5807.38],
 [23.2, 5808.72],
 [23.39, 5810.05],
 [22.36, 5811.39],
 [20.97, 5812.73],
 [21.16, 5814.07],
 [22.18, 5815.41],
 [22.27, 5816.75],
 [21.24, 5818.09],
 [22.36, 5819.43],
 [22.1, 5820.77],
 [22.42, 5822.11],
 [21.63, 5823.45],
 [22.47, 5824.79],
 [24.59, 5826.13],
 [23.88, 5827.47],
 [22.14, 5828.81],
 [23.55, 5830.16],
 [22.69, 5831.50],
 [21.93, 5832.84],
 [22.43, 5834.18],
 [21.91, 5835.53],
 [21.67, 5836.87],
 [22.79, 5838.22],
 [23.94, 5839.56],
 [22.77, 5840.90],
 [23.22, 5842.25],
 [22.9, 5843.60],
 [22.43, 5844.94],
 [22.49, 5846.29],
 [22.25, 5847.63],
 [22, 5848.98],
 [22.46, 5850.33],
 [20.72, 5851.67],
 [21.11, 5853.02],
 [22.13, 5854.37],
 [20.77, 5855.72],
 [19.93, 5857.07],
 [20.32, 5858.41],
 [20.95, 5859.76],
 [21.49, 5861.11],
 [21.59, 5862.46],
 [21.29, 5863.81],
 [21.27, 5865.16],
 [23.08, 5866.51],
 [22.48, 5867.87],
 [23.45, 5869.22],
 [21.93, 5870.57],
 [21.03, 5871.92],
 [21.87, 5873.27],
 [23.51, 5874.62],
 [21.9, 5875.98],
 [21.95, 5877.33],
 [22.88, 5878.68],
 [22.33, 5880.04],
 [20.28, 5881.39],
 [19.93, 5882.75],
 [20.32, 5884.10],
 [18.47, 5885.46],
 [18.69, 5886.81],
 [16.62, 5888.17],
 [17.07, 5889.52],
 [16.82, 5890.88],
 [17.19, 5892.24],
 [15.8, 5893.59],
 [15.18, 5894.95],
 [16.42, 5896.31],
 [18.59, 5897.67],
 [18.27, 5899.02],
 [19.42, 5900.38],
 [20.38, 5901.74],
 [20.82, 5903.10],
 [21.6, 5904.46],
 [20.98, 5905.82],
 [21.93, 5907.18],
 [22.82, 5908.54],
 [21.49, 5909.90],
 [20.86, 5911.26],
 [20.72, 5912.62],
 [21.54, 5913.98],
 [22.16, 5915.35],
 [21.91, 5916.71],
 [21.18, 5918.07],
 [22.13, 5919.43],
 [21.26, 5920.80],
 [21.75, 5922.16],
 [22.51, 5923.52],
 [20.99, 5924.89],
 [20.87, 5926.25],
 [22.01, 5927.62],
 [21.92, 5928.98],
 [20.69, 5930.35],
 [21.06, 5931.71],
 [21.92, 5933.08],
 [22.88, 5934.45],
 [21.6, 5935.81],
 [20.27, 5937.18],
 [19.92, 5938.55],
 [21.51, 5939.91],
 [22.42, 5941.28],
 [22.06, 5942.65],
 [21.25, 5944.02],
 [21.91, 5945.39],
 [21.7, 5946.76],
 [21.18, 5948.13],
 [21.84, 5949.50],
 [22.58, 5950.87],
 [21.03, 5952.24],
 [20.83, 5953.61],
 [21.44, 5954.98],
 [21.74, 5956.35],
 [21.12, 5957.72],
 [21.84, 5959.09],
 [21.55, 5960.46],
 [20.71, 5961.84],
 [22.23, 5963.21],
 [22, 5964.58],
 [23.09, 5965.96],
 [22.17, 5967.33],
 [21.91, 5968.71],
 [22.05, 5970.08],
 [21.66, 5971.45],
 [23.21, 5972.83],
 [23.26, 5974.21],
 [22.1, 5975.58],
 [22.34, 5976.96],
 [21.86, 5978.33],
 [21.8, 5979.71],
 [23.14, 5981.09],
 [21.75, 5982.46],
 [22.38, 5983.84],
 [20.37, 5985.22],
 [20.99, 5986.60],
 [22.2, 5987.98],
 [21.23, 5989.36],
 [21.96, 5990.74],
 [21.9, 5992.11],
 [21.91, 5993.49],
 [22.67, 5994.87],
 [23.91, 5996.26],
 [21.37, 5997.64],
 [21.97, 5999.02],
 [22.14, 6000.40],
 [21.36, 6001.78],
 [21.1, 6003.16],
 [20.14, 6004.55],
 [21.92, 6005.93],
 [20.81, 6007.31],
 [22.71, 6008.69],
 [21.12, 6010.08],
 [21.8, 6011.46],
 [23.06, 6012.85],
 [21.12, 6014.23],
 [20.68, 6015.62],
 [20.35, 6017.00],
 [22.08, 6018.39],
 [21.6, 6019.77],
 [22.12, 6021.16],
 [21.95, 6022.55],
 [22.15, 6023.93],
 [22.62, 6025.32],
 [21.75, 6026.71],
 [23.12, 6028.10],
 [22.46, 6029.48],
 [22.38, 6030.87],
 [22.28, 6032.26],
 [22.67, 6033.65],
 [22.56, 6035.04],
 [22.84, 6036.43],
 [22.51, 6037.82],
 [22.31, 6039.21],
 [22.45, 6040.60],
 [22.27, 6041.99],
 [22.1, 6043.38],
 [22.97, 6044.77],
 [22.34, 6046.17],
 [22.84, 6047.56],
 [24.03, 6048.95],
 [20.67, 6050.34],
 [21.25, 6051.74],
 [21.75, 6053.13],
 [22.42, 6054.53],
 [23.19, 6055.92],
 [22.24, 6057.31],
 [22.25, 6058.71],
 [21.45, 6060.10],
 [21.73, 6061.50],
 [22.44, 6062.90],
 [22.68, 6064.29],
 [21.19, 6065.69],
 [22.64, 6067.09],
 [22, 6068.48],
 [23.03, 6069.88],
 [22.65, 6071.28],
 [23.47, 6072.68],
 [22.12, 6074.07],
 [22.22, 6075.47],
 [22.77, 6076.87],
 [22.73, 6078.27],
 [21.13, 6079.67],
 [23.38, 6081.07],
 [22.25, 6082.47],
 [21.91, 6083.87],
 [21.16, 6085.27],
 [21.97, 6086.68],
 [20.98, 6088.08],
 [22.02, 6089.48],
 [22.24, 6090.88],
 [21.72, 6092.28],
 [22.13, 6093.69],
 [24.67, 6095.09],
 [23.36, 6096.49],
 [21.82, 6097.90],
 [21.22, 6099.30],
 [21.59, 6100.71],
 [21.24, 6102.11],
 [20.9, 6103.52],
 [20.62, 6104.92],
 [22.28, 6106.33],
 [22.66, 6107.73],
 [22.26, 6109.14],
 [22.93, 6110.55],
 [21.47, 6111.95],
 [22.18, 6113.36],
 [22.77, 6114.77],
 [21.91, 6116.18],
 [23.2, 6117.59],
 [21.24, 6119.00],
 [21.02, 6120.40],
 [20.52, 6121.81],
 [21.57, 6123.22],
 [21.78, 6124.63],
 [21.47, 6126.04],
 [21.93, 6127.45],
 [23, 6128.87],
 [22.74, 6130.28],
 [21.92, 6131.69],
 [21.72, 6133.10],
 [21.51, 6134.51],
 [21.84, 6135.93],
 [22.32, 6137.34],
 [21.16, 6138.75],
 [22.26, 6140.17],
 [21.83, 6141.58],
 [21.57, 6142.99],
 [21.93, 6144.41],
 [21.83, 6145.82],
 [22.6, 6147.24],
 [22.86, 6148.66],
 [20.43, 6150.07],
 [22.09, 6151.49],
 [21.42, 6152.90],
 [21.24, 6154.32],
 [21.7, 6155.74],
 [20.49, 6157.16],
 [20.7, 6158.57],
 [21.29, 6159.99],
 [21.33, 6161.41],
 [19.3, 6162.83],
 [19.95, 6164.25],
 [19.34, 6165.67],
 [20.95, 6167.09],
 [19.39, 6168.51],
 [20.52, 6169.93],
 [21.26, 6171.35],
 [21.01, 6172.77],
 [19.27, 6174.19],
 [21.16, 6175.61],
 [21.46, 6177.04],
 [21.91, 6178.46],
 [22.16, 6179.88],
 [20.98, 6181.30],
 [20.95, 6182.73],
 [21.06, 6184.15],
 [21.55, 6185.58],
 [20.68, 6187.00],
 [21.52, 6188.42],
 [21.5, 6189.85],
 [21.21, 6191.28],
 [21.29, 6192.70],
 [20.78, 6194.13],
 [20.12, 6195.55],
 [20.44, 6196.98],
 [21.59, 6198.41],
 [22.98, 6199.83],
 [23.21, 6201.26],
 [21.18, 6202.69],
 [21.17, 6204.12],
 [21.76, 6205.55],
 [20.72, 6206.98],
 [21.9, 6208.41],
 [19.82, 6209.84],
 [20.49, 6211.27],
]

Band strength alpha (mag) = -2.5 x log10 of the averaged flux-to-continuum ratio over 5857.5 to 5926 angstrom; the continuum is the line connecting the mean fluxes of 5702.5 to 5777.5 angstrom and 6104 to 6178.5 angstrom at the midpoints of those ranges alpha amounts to 0.06 mag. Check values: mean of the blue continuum 22.1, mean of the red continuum 21.5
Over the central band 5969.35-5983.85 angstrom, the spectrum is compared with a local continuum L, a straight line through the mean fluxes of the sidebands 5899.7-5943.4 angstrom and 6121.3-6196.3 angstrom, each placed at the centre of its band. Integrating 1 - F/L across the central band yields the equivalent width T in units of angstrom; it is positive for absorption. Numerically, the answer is -0.6 angstrom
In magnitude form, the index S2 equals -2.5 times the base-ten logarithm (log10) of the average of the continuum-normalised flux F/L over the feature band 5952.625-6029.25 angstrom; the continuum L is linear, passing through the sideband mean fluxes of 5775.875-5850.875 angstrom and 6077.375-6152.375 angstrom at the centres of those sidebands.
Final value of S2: 0.01 mag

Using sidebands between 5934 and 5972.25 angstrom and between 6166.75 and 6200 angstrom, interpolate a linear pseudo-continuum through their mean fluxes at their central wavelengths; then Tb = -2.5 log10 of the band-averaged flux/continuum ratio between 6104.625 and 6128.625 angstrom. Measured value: -0.03 mag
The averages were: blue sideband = 21.7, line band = 21.9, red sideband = 21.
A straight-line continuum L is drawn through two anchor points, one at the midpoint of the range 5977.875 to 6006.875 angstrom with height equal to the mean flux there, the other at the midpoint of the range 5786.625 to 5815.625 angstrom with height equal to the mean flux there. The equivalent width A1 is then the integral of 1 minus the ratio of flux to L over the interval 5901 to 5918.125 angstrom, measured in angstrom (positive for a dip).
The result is 0.4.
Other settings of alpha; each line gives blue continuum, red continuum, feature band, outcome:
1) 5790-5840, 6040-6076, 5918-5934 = 0.04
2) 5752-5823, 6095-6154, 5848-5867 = 0.03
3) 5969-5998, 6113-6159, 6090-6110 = -0.01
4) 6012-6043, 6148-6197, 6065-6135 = -0.03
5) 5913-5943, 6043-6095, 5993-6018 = 0.01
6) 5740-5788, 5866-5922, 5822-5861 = -0.06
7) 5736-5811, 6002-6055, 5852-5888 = 0.04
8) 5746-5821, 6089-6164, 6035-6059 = -0.03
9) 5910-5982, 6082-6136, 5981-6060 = -0.01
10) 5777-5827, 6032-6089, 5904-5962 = 0.03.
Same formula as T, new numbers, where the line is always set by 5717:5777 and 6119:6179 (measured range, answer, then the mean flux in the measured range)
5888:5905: 3.0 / 18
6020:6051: -1.2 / 22.4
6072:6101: -1.0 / 22.2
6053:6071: -0.6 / 22.3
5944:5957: 0.1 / 21.6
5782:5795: 0.5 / 21.4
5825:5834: -0.4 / 23.1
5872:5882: 0.0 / 22.1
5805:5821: 0.0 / 22.2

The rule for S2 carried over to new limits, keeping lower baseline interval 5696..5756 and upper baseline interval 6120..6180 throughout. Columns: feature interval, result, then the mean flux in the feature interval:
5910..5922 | 0.01 mag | 21.5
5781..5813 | 0.00 mag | 21.9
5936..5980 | -0.01 mag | 21.8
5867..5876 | -0.03 mag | 22.3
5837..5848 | -0.05 mag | 22.8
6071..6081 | -0.05 mag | 22.5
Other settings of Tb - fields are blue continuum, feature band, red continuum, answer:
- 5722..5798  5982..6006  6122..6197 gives -0.01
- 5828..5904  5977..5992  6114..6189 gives -0.03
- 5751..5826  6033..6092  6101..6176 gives -0.03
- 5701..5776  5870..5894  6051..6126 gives 0.11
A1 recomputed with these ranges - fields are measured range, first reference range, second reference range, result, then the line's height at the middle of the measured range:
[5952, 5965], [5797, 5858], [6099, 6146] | 0.4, 22.1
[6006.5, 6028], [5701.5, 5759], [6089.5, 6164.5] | 0.1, 21.8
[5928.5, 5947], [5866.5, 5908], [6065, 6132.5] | -0.9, 20.5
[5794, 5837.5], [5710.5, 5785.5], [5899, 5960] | -1.0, 21.9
